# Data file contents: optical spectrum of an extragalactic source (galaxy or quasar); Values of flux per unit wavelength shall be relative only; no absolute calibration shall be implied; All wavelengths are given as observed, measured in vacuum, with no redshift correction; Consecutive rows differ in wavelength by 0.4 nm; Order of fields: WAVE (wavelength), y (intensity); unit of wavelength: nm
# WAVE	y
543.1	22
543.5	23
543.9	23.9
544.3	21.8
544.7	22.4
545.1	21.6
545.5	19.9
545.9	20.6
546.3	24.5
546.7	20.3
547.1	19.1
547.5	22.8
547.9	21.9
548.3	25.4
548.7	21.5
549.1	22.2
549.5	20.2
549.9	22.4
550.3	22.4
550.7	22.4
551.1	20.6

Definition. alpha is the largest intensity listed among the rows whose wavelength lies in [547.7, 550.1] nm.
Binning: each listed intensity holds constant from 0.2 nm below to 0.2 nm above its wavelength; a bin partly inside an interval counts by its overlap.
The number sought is 25.4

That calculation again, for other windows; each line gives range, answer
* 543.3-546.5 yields 24.5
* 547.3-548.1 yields 22.8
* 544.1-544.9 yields 22.4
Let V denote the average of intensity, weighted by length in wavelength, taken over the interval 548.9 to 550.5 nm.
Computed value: 21.8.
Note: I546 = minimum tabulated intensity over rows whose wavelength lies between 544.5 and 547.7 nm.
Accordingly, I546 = 19.1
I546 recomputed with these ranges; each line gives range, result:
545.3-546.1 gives 19.9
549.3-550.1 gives 20.2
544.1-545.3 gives 21.6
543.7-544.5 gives 21.8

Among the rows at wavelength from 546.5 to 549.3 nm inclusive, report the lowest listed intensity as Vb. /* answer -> 19.1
